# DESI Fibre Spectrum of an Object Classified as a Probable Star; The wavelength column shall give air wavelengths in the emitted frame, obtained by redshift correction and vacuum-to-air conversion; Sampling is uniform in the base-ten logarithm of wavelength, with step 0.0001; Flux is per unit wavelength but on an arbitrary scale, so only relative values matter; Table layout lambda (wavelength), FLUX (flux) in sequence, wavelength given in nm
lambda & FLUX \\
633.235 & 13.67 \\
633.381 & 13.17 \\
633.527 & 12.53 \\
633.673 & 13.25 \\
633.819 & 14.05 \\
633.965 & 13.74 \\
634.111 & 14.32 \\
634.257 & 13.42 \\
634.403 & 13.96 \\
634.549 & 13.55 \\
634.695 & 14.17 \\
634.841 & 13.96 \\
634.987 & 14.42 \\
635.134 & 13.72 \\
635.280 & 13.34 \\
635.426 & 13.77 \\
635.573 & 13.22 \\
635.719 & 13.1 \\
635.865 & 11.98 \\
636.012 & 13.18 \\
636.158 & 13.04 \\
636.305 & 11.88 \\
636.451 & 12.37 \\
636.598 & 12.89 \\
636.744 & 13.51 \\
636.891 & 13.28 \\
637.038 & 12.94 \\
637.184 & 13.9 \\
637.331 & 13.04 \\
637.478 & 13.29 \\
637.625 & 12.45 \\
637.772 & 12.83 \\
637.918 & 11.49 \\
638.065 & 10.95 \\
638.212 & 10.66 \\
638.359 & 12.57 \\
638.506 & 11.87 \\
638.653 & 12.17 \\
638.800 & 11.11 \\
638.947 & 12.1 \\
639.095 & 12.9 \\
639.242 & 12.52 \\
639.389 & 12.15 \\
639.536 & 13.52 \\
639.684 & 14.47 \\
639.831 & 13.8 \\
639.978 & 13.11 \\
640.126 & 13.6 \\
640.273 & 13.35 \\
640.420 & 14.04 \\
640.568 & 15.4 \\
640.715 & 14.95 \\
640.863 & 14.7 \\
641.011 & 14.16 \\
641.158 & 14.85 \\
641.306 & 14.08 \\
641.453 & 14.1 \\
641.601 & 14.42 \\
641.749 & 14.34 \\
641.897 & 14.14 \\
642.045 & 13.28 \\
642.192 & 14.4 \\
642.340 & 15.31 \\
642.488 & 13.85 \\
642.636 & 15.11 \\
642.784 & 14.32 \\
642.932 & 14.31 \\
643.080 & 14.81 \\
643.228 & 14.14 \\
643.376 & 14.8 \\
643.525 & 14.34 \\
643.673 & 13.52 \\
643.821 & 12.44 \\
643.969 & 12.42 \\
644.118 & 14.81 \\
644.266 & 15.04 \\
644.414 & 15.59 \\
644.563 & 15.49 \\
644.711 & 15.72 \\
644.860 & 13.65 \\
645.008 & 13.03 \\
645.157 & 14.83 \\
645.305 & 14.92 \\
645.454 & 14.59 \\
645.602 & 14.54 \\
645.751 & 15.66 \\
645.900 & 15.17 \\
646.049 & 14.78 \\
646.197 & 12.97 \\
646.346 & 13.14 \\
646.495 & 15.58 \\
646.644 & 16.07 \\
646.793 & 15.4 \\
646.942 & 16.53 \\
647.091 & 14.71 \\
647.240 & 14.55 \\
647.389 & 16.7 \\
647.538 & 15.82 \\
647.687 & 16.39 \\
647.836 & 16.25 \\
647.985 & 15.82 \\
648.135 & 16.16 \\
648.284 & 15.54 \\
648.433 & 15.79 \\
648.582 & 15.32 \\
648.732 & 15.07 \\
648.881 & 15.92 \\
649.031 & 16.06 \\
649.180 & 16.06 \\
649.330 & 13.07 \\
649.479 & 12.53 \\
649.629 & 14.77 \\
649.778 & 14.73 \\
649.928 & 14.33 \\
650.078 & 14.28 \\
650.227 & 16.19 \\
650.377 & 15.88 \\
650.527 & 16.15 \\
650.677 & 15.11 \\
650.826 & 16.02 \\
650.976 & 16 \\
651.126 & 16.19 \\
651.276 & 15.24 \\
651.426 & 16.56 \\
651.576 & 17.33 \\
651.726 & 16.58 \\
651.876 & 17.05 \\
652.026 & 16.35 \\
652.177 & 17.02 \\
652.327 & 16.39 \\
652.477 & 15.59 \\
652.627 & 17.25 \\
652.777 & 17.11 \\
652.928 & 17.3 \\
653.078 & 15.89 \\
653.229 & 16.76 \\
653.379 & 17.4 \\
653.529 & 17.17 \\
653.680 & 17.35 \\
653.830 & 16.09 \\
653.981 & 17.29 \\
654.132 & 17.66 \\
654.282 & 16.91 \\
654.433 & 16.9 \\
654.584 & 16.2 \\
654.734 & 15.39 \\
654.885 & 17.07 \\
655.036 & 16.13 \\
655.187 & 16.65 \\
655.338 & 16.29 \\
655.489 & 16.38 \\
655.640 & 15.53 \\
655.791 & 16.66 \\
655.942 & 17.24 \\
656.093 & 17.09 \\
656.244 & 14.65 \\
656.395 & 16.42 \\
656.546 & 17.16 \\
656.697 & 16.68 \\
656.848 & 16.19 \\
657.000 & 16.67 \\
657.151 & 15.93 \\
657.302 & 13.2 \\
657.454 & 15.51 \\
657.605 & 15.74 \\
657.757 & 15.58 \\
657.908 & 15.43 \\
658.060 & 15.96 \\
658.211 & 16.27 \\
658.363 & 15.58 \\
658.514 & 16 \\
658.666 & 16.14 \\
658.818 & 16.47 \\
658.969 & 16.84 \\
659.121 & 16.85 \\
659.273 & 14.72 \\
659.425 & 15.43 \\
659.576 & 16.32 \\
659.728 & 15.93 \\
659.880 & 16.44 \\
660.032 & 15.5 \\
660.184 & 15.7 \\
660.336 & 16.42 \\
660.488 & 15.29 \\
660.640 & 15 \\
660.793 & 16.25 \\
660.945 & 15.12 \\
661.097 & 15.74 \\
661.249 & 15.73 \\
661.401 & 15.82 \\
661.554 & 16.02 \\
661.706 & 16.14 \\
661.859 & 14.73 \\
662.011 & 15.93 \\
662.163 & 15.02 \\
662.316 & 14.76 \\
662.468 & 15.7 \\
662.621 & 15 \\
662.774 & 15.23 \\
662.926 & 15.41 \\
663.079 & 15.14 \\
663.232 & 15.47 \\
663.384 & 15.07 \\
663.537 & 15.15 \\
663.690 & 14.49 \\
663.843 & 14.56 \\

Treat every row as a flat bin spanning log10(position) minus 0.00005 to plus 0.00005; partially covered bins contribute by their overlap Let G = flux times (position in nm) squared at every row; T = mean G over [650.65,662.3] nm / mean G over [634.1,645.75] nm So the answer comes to 1.25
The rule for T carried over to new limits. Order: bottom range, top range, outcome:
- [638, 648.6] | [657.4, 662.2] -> 1.16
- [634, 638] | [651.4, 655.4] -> 1.34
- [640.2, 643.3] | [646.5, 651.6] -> 1.10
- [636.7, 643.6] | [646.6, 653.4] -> 1.21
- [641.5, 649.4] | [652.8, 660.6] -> 1.13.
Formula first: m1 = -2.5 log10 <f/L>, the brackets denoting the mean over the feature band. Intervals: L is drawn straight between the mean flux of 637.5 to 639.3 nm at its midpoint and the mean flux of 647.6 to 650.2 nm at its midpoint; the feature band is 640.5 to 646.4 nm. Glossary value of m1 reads -0.07 mag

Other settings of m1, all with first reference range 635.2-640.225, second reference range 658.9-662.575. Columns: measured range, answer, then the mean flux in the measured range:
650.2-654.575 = -0.13 mag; 16.6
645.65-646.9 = -0.08 mag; 14.9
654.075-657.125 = -0.10 mag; 16.5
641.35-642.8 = -0.08 mag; 14.3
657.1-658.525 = -0.01 mag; 15.5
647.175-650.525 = -0.09 mag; 15.3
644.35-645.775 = -0.08 mag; 14.8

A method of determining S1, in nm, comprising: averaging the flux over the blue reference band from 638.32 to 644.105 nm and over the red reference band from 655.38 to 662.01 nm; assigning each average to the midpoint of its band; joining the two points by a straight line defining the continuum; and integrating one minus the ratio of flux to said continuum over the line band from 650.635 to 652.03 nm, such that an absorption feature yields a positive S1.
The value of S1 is -0.12 nm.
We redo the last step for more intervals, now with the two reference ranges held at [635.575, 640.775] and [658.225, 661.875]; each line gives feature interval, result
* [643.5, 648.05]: -0.31 nm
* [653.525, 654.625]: -0.14 nm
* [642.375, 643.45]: -0.08 nm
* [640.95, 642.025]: -0.07 nm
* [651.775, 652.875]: -0.14 nm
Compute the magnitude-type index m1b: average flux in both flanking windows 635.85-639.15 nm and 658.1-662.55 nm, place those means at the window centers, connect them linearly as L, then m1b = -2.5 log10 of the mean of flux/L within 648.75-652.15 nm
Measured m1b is -0.09 mag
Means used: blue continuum 12.5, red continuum 15.8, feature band 15.6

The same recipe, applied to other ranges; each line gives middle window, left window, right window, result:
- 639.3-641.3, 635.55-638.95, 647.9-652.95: -0.06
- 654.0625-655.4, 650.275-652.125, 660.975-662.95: -0.04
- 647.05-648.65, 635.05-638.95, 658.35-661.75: -0.12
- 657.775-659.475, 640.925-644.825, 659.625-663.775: -0.05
